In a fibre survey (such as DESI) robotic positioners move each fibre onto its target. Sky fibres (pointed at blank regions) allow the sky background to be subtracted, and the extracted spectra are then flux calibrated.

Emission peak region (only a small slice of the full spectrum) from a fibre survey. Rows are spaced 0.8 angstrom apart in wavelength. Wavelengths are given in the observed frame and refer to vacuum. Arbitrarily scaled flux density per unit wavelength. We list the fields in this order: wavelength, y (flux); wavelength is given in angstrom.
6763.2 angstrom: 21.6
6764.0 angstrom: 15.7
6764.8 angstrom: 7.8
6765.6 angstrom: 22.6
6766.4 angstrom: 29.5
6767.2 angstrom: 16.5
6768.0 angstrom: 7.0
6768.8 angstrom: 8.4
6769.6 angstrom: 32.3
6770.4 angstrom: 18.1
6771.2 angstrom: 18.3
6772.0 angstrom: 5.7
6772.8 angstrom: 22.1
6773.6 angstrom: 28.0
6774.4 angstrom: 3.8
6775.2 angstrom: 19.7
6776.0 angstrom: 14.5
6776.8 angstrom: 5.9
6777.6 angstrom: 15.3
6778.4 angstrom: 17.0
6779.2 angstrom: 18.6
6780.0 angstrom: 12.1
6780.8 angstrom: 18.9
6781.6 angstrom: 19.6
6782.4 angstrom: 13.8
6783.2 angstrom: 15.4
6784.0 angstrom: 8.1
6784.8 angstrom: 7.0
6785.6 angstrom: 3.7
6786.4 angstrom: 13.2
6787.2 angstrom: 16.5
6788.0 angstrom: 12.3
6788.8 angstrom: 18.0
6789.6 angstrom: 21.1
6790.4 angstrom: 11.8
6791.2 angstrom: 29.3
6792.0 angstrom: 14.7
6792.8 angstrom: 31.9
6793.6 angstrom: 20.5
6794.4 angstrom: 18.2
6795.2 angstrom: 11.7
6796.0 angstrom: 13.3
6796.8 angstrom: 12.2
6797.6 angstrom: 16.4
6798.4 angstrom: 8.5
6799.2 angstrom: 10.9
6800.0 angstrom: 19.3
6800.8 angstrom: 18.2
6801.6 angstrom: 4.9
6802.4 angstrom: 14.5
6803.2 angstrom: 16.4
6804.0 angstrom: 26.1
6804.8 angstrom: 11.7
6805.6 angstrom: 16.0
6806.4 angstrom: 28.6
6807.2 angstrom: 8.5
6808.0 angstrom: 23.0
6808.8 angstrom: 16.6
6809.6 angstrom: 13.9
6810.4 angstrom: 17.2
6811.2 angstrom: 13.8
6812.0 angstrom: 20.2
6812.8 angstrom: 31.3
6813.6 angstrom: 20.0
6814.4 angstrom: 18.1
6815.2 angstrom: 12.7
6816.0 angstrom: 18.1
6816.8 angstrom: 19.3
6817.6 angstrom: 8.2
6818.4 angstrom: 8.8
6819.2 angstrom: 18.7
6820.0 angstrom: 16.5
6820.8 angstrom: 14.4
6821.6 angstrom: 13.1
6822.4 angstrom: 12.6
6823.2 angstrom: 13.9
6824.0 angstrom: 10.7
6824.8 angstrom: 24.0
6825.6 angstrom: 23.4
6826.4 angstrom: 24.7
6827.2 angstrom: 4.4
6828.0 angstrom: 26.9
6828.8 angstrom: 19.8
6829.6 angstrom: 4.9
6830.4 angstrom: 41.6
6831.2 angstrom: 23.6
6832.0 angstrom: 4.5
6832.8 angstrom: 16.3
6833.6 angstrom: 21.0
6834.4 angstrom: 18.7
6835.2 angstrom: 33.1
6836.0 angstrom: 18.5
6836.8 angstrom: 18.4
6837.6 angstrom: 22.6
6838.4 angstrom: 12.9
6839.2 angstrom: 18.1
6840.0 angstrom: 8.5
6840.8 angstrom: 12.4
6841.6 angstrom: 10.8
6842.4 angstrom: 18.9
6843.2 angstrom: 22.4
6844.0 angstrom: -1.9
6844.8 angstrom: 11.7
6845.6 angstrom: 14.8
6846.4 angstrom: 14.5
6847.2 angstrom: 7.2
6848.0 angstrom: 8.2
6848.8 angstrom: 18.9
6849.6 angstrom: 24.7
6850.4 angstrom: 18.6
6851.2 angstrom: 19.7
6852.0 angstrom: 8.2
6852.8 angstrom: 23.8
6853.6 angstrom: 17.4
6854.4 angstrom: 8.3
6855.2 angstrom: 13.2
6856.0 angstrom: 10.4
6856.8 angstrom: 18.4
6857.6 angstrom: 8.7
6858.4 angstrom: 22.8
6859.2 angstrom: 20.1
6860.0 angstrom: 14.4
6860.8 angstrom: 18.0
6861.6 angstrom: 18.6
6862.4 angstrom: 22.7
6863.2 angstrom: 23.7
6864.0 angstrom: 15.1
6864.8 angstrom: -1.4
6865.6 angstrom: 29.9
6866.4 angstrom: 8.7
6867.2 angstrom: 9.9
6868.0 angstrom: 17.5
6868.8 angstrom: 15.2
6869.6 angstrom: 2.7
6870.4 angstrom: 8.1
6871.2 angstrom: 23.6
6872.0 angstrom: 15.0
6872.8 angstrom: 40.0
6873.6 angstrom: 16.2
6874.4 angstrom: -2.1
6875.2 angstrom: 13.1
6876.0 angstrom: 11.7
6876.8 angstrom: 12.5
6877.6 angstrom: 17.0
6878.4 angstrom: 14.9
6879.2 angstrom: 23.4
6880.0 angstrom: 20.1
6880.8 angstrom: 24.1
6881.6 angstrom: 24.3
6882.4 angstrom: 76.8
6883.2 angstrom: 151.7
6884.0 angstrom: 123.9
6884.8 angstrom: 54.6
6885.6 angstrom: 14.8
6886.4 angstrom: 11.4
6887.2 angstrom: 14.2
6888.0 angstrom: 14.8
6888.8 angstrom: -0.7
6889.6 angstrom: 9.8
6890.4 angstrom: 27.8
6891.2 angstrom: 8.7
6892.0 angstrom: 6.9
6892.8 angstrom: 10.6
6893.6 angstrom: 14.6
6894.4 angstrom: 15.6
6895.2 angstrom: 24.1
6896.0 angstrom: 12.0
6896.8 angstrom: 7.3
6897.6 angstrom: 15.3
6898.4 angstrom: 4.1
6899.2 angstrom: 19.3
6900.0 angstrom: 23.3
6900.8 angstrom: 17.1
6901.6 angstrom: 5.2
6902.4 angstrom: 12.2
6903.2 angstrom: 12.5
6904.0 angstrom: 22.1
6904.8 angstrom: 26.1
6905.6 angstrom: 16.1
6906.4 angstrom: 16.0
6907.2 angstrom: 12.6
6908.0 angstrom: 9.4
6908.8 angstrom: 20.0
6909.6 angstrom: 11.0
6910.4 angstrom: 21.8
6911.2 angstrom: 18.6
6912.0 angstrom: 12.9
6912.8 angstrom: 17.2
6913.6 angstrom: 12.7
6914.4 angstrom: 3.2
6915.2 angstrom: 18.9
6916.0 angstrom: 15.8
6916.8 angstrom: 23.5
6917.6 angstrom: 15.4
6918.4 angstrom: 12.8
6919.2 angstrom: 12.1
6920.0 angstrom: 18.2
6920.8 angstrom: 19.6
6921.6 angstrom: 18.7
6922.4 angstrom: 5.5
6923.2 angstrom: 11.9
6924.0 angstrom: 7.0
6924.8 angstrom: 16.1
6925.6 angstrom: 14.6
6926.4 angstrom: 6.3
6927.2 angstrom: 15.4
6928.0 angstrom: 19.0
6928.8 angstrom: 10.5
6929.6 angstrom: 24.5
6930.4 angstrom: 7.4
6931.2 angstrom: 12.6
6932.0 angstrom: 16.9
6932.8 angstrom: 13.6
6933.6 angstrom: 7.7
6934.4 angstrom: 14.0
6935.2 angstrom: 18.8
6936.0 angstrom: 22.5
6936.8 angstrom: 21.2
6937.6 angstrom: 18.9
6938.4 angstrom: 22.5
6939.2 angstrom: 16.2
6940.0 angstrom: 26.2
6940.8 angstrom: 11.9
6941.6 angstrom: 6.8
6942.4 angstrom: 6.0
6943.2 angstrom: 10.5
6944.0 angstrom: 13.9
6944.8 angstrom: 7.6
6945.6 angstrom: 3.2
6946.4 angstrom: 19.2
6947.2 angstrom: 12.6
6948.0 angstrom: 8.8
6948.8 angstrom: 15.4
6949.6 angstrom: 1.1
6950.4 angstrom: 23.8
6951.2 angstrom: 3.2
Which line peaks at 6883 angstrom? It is H-alpha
